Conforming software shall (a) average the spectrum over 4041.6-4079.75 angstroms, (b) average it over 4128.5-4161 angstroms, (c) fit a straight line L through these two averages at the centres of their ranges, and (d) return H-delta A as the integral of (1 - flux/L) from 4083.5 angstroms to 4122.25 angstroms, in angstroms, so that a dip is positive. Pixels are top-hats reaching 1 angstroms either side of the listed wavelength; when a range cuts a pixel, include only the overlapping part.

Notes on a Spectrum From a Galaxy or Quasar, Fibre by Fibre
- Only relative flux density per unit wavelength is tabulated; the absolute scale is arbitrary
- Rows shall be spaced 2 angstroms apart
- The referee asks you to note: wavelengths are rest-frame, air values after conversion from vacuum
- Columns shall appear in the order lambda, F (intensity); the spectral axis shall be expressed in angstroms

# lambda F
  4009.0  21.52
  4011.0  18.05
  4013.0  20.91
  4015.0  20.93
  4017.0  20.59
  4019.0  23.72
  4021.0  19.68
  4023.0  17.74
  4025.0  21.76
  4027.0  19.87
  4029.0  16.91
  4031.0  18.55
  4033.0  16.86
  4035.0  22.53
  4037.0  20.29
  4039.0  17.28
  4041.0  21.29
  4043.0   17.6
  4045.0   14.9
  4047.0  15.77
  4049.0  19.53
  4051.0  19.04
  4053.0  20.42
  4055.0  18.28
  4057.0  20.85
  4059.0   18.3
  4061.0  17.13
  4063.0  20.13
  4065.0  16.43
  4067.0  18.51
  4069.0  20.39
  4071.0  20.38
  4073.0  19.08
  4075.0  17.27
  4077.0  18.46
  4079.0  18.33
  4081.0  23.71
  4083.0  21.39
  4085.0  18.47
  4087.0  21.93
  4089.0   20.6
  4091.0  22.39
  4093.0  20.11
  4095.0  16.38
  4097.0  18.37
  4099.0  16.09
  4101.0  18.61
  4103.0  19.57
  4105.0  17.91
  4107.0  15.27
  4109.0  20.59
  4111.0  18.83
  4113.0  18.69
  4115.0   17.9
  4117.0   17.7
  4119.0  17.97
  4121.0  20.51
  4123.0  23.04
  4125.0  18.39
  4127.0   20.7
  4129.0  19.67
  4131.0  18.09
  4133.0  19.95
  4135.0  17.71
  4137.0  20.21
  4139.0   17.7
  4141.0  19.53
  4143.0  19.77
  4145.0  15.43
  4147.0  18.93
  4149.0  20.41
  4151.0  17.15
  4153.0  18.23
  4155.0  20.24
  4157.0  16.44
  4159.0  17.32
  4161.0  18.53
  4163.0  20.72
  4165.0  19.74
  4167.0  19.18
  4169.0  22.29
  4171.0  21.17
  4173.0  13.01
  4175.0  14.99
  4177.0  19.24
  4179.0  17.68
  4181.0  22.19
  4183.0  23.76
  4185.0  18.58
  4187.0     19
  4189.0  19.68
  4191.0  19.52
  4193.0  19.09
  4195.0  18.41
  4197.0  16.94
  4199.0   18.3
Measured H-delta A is -0.8 angstroms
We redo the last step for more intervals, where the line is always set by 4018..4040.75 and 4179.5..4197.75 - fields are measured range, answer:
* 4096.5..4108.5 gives 1.17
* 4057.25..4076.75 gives 0.92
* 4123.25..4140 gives 0.36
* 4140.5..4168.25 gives 1.35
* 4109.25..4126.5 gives 0.36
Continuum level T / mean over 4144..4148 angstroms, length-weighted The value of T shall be 17.2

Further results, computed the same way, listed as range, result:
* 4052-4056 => 19.4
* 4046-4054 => 18.7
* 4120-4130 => 20.5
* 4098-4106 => 18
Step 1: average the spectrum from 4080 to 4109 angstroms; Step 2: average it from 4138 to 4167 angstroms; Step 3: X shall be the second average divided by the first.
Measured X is 0.96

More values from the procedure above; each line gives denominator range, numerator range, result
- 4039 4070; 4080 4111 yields 1.05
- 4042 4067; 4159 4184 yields 1.06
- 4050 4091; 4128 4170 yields 0.97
